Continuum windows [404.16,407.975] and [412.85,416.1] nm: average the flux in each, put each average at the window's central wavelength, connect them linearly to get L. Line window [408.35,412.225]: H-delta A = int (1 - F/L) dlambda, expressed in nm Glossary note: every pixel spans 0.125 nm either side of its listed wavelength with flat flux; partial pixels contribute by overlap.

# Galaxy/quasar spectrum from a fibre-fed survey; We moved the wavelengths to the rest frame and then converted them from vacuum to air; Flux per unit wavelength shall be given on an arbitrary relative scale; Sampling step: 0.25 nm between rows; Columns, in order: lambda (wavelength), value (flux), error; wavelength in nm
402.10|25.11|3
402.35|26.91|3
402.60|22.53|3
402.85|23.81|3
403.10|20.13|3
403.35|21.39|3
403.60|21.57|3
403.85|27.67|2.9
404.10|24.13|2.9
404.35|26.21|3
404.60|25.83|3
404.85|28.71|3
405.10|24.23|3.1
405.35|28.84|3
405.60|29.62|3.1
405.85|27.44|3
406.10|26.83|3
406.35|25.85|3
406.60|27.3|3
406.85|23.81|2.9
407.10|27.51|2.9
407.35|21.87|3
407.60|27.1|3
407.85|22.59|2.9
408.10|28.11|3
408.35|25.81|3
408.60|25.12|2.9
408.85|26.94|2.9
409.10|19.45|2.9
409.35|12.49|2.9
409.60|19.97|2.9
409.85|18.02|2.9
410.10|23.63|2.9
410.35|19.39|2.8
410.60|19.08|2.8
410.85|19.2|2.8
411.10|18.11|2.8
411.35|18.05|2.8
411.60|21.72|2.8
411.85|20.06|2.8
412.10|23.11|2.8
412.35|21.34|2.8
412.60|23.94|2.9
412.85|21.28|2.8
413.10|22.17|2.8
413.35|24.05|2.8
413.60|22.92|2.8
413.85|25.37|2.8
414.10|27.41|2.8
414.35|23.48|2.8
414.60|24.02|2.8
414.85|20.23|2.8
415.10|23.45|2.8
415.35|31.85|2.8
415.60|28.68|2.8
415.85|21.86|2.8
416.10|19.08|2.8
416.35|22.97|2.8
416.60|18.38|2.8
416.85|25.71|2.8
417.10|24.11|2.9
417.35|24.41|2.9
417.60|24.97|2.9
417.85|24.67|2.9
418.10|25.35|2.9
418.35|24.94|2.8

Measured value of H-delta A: 0.73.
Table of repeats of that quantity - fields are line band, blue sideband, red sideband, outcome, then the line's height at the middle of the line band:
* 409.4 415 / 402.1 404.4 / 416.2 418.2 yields 0.52 nm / 23.8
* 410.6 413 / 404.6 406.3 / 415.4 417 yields 0.41 nm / 24.9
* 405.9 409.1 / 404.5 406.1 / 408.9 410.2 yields -0.35 nm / 23.1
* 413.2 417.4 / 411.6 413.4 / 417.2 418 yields -0.08 nm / 23.5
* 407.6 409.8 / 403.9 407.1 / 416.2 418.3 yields 0.27 nm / 25.9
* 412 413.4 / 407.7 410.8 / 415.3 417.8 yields 0.01 nm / 22.8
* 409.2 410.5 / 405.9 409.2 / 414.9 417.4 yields 0.32 nm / 25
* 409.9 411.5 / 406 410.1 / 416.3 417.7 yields 0.27 nm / 23.6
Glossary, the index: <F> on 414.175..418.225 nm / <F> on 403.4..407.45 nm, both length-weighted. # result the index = 0.92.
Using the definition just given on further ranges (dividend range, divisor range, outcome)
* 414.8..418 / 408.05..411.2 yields 1.14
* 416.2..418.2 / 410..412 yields 1.19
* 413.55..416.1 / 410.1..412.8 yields 1.20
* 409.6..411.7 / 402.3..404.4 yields 0.83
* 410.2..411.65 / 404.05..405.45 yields 0.73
